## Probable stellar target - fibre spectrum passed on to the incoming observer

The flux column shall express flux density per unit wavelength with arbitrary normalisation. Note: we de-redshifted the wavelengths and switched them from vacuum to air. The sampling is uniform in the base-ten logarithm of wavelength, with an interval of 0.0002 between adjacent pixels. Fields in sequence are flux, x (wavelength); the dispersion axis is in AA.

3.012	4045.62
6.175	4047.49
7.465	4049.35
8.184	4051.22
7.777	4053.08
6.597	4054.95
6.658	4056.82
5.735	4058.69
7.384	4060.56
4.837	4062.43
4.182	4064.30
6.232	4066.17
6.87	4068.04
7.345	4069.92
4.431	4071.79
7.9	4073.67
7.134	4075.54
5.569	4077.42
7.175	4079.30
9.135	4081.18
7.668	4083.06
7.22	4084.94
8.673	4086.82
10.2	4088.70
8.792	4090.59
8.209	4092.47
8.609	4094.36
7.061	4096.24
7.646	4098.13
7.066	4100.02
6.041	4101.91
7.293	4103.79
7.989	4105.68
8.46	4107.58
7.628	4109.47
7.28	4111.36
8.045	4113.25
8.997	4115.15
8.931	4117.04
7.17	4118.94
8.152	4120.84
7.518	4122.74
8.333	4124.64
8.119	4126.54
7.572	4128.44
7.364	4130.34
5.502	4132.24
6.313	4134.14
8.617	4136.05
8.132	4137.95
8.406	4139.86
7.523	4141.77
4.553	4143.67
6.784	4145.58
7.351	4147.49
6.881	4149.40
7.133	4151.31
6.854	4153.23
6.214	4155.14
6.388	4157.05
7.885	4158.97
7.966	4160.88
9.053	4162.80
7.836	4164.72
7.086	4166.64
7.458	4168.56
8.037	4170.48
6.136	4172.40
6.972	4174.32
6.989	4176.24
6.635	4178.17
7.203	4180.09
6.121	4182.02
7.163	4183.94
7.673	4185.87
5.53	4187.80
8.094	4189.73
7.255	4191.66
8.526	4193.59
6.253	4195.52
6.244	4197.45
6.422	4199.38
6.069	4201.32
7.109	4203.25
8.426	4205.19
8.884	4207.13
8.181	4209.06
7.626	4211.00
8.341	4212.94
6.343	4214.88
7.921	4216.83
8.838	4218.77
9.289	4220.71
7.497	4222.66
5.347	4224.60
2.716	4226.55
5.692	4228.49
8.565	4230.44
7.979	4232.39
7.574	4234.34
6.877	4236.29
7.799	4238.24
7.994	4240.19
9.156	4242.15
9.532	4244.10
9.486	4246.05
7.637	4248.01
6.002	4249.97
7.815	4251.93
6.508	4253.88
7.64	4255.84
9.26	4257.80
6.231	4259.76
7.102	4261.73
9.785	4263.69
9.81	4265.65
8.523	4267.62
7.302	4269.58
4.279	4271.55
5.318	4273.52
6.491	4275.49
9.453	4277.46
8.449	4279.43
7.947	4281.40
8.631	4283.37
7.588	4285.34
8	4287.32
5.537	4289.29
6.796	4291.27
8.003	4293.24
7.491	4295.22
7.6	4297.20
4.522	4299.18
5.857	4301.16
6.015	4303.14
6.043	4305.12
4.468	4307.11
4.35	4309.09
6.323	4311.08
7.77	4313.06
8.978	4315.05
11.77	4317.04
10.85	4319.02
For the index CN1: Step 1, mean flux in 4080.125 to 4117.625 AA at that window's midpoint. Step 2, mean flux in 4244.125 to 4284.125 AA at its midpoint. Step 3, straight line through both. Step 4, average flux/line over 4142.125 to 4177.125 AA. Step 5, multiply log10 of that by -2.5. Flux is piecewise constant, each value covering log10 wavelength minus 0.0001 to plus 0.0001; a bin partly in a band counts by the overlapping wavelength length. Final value 0.12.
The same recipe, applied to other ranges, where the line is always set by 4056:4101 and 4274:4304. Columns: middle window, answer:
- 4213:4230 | 0.052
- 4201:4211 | -0.095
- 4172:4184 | 0.067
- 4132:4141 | -0.055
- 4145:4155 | 0.035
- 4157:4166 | -0.110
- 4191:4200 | 0.035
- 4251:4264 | -0.069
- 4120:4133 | -0.054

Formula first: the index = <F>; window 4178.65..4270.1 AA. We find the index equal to 7.52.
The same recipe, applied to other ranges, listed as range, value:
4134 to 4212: 7.23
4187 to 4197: 7.11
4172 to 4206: 6.94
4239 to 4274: 7.78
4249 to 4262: 7.23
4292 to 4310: 6.06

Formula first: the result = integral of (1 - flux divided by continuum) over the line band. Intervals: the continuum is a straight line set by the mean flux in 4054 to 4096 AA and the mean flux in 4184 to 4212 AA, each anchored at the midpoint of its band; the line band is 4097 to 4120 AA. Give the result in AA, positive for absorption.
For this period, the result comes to -1.73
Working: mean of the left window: 7.12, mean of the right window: 7.3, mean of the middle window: 7.71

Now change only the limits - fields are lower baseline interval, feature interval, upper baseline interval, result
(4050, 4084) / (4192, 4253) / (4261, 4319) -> -3.0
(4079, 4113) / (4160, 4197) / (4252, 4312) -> 1.4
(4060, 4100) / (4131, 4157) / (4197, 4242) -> 1.3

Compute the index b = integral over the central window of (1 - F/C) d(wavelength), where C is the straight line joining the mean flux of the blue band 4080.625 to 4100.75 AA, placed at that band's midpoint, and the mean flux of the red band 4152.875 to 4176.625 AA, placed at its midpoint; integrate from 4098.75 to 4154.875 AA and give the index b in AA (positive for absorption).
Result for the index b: 2.4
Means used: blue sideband 8.2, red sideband 7.32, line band 7.43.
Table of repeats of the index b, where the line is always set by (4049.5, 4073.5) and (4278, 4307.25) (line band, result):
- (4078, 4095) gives -4.8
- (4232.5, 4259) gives -4.1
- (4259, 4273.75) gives -1.1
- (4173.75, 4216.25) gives -2.8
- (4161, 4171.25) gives -1.9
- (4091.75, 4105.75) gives -2.0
